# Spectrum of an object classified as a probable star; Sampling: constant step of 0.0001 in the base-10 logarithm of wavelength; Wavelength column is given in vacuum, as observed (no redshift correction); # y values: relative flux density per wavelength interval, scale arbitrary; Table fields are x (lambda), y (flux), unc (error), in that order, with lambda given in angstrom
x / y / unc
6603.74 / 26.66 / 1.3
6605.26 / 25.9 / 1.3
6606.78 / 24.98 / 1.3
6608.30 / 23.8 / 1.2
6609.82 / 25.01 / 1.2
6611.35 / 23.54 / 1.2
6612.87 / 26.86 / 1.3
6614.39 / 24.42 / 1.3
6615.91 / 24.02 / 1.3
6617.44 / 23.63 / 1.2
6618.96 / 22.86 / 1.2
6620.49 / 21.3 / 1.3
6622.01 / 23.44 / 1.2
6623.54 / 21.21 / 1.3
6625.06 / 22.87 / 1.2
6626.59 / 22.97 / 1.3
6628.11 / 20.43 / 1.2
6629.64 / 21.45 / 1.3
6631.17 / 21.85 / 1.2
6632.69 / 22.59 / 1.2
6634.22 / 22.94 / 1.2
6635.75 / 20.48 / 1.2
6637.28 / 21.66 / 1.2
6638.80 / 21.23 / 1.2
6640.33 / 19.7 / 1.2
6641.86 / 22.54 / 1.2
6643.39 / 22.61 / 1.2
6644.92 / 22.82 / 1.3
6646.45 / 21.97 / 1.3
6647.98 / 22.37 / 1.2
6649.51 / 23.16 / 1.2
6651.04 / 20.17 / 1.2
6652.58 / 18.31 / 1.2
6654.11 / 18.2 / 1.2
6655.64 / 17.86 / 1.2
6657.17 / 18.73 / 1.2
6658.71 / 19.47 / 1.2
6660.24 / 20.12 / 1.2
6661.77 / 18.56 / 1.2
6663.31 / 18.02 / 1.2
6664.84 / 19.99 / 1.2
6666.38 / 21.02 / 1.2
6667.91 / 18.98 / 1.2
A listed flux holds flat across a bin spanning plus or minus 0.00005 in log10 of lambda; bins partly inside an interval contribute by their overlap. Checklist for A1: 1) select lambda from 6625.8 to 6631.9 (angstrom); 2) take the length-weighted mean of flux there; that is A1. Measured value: 21.7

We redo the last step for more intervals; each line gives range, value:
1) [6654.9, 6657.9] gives 18.3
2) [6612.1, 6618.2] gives 24.7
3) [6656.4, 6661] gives 19.4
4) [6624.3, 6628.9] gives 22.1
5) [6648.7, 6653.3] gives 20.6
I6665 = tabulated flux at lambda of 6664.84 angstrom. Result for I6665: 19.99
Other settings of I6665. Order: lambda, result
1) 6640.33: 19.7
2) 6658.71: 19.47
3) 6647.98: 22.37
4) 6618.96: 22.86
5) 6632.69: 22.59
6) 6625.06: 22.87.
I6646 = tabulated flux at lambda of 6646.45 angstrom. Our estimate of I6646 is 21.97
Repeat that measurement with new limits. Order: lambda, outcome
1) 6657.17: 18.73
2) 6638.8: 21.23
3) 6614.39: 24.42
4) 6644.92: 22.82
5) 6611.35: 23.54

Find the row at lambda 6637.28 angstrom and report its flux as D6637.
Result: 21.66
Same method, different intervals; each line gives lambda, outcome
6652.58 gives 18.31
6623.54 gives 21.21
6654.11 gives 18.2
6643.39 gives 22.61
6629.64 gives 21.45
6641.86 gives 22.54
